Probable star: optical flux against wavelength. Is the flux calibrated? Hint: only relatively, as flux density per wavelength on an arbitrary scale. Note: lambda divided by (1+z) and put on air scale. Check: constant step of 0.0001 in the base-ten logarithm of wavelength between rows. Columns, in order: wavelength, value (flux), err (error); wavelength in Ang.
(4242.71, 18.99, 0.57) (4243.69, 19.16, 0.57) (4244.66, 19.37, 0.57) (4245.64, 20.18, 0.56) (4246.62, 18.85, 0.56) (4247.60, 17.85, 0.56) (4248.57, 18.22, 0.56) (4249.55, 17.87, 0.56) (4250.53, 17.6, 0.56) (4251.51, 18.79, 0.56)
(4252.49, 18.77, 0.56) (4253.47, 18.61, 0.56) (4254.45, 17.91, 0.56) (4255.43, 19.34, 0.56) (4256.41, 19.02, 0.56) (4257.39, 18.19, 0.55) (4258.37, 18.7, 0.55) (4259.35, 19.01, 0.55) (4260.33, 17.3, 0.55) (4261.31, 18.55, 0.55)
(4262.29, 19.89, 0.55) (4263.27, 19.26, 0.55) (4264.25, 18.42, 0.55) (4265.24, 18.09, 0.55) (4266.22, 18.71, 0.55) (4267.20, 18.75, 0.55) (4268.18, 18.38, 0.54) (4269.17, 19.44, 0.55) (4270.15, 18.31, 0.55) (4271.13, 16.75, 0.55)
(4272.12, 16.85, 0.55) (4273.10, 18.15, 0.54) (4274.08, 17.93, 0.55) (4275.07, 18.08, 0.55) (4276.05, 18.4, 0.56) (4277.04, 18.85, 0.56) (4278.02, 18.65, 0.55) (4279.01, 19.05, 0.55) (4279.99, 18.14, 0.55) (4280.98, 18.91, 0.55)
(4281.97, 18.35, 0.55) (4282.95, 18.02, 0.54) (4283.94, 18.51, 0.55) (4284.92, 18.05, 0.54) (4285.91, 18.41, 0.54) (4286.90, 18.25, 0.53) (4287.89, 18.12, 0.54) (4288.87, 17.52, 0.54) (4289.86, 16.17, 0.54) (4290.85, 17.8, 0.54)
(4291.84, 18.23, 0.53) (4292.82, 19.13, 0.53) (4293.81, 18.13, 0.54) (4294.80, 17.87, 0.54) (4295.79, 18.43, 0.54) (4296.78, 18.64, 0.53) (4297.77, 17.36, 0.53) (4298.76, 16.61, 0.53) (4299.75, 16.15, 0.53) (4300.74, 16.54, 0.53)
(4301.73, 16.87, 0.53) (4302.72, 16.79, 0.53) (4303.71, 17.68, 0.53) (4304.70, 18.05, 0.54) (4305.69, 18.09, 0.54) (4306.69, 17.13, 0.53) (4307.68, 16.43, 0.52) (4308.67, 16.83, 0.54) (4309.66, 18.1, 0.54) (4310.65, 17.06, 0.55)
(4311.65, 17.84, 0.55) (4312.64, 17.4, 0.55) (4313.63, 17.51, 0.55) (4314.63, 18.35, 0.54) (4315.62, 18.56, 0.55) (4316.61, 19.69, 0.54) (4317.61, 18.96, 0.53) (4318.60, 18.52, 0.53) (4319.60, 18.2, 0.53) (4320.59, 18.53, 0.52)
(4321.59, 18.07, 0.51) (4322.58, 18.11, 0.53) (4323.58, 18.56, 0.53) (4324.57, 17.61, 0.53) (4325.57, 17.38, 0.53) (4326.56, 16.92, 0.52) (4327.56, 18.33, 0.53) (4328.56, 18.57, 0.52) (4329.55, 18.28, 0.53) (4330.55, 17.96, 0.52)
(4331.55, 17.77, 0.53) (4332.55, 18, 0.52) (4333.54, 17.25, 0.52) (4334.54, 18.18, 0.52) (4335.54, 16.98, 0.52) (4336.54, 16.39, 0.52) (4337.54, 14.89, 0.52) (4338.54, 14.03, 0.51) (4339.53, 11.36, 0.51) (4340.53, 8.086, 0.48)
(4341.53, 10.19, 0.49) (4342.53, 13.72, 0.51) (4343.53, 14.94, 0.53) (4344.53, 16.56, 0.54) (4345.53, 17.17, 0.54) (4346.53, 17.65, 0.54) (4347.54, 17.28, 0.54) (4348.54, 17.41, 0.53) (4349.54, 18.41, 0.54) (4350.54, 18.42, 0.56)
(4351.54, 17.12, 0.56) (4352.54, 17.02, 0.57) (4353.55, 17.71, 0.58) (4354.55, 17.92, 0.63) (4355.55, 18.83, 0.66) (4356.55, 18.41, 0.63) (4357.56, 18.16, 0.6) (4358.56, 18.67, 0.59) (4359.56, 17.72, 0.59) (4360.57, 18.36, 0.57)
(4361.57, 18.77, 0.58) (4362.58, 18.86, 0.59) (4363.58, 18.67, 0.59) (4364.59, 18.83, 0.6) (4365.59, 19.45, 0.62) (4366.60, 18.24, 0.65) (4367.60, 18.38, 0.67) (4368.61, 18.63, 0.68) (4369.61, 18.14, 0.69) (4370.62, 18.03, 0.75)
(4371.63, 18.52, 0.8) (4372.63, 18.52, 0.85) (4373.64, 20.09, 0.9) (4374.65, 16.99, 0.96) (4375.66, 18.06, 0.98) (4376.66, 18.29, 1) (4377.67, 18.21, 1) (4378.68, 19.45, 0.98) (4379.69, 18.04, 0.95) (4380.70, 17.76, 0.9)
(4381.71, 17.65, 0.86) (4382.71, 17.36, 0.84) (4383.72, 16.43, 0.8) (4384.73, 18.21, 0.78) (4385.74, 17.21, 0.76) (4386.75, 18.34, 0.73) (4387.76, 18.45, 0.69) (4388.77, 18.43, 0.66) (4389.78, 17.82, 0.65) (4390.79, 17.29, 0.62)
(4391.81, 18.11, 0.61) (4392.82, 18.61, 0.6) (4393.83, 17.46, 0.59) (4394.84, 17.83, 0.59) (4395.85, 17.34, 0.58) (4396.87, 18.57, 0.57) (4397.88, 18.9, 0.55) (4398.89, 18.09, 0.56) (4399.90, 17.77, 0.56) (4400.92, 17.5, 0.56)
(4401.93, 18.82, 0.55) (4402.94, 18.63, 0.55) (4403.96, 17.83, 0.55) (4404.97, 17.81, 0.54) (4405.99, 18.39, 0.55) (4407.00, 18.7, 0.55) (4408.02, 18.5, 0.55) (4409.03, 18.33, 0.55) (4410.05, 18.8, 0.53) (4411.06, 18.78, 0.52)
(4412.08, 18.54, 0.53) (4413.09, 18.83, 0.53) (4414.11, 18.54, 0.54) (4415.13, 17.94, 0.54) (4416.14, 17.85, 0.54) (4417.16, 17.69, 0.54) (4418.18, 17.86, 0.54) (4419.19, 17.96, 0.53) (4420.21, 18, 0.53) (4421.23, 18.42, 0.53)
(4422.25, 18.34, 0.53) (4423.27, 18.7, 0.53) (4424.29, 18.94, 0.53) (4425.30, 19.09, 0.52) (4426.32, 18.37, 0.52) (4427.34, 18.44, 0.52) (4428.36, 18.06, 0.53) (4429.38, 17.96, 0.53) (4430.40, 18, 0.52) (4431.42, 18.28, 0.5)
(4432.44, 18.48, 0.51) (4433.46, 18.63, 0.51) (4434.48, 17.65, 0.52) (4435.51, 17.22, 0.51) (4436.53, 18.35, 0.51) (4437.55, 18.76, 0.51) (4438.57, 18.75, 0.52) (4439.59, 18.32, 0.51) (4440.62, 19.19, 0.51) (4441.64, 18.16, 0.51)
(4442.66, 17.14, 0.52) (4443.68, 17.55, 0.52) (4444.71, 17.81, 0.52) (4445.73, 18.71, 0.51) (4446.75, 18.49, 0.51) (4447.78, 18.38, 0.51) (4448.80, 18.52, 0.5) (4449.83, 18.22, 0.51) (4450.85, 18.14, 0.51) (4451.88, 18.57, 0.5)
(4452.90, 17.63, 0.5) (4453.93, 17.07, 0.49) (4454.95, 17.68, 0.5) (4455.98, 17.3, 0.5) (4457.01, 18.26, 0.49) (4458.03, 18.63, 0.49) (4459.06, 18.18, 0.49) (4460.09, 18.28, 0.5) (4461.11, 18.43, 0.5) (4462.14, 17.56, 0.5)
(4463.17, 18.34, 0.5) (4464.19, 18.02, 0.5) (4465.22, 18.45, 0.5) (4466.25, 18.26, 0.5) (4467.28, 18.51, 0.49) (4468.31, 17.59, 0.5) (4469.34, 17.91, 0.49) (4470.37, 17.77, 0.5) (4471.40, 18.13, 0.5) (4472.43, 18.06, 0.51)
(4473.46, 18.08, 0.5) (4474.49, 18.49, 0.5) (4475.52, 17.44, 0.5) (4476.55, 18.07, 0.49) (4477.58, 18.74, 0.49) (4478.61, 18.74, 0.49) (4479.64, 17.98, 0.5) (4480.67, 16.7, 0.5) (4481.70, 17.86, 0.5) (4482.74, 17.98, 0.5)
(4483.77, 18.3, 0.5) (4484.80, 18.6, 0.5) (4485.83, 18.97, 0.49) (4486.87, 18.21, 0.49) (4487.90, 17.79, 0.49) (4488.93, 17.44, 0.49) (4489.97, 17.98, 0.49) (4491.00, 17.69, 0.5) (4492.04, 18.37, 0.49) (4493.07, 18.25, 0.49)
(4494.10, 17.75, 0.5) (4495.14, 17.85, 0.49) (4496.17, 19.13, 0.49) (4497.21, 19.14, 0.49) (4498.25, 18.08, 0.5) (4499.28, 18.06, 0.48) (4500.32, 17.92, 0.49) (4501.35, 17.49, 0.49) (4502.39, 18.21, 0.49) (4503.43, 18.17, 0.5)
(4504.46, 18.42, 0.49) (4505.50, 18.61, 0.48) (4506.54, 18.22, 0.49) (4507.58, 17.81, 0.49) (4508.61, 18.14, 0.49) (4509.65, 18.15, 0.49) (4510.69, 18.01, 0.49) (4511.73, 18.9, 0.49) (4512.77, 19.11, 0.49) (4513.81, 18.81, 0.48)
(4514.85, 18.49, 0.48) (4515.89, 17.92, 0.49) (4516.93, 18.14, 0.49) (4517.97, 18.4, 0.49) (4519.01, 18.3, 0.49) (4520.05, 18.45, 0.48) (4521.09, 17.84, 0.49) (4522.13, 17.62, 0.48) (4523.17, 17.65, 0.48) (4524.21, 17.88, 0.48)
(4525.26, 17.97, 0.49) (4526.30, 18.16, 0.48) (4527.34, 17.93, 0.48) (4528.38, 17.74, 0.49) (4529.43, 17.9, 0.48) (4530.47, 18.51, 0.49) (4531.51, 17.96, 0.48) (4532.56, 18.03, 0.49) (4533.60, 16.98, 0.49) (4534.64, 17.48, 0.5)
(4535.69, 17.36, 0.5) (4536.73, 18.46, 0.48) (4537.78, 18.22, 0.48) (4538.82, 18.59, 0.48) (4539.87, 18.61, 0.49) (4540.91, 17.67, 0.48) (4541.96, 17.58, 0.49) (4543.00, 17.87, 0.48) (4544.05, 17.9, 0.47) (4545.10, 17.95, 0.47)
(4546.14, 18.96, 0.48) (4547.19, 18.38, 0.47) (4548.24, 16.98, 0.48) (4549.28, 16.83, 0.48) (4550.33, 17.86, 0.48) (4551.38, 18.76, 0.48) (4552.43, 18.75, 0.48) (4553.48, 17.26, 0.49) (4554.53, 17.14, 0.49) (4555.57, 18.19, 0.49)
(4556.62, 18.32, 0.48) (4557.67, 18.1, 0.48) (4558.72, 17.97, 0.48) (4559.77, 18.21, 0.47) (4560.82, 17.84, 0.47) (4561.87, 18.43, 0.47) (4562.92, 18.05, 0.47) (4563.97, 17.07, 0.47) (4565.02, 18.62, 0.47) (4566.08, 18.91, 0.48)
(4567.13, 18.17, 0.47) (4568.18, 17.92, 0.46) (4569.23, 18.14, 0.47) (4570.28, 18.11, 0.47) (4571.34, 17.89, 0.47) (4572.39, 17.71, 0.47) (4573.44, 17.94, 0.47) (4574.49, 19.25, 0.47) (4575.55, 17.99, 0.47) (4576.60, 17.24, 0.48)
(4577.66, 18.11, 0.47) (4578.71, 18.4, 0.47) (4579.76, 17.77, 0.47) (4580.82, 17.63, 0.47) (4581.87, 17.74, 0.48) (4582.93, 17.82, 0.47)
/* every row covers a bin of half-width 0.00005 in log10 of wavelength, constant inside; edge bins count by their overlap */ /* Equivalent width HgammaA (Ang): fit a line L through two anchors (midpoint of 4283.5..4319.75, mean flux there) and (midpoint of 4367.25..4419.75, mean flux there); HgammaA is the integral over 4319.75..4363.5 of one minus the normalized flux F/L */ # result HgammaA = 2.3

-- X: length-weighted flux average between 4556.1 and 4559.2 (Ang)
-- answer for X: 18.1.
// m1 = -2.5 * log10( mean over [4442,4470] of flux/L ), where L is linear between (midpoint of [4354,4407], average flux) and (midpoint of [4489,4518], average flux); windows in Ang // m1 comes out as 0.01 mag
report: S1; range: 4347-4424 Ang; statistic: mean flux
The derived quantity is 18.2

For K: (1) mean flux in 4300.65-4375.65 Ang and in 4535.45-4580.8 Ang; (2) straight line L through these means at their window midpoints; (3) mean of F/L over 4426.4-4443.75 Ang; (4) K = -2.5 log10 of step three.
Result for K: -0.03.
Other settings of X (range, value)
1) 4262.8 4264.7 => 18.9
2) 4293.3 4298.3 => 18.1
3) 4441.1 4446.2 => 17.9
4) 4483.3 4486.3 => 18.7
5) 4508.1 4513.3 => 18.4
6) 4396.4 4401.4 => 18.2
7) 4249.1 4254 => 18.3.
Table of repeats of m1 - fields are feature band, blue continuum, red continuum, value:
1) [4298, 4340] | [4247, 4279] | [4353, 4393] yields 0.056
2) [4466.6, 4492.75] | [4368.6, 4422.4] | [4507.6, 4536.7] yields 0.003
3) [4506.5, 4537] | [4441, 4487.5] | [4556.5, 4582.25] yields 0.000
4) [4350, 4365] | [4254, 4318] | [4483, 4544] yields -0.008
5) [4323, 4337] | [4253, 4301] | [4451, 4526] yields 0.028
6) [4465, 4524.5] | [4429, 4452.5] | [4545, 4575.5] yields 0.000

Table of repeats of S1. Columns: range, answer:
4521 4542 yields 17.9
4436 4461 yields 18.2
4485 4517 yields 18.2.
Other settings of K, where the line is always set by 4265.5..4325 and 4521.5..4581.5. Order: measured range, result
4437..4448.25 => -0.02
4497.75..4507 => -0.01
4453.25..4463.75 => 0.00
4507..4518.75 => -0.02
